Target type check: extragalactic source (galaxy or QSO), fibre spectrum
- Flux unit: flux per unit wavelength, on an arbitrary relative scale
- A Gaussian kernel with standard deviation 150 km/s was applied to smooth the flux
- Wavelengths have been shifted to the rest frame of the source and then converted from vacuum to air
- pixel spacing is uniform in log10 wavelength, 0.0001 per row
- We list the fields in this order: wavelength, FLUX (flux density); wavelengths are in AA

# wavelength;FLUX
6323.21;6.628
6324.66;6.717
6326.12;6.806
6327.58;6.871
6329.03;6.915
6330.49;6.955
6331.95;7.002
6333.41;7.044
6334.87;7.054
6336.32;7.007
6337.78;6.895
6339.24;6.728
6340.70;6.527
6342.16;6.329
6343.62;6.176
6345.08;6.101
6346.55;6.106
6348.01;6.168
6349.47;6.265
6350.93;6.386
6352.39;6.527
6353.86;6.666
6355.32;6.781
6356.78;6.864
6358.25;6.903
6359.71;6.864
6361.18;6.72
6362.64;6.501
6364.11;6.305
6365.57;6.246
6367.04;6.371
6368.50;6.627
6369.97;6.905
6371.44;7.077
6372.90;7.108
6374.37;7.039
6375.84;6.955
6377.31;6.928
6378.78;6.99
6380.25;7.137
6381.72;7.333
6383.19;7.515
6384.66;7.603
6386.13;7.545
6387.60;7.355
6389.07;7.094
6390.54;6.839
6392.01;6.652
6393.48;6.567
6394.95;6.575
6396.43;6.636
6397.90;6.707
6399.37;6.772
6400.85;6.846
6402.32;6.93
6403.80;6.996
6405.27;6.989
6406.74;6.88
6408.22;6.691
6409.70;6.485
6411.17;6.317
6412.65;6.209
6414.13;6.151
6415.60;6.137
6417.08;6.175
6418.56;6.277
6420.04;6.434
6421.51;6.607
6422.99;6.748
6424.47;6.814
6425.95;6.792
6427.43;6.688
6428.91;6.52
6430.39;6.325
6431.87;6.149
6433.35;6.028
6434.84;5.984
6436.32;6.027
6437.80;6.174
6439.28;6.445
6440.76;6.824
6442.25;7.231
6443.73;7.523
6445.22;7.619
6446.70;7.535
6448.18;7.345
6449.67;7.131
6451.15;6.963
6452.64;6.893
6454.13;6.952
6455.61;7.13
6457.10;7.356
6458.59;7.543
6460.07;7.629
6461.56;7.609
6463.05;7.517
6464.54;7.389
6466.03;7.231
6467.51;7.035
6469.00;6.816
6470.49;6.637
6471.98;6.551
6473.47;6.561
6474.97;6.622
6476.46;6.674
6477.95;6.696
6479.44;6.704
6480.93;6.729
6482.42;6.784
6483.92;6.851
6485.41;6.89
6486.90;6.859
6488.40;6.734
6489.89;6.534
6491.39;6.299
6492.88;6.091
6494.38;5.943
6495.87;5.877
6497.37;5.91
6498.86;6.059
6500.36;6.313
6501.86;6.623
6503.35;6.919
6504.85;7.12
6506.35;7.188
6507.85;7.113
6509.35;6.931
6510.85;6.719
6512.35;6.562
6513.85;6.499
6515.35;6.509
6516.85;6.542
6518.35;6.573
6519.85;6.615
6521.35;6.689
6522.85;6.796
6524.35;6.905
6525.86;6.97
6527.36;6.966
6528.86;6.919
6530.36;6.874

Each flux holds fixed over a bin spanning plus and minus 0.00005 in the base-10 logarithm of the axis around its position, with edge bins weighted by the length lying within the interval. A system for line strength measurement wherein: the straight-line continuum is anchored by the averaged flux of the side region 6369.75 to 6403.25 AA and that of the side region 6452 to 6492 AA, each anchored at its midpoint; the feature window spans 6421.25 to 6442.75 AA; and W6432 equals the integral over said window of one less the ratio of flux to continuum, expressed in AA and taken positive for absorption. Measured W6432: 1.5 AA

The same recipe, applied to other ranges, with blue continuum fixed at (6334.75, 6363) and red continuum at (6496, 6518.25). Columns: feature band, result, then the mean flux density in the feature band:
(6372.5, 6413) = -2.08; 6.92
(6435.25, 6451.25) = -0.88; 6.97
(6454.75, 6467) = -1.50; 7.42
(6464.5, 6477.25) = -0.38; 6.8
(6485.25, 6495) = 0.22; 6.46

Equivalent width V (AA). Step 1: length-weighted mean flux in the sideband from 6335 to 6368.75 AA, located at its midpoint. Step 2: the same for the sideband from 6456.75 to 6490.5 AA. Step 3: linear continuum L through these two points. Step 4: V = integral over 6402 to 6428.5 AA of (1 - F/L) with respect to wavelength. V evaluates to 0.7 AA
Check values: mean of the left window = 6.53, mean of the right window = 6.95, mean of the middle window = 6.57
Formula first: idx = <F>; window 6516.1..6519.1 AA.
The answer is 6.56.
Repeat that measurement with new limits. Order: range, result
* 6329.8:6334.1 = 6.99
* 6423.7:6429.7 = 6.7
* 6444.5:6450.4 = 7.41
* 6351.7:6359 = 6.75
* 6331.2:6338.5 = 7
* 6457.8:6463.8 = 7.57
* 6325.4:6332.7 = 6.91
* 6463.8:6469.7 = 7.13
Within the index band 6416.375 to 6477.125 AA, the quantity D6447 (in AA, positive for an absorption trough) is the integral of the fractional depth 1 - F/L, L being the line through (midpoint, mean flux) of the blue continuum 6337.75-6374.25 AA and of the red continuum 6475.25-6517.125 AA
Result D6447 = -2.4 AA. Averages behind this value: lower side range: 6.57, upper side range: 6.6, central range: 6.84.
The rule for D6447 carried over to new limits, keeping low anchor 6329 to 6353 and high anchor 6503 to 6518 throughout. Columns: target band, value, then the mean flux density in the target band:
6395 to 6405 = -0.22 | 6.8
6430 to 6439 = 0.78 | 6.12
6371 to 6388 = -1.48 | 7.21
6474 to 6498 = 0.89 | 6.51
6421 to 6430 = 0.01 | 6.68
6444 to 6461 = -1.43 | 7.29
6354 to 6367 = -0.04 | 6.63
